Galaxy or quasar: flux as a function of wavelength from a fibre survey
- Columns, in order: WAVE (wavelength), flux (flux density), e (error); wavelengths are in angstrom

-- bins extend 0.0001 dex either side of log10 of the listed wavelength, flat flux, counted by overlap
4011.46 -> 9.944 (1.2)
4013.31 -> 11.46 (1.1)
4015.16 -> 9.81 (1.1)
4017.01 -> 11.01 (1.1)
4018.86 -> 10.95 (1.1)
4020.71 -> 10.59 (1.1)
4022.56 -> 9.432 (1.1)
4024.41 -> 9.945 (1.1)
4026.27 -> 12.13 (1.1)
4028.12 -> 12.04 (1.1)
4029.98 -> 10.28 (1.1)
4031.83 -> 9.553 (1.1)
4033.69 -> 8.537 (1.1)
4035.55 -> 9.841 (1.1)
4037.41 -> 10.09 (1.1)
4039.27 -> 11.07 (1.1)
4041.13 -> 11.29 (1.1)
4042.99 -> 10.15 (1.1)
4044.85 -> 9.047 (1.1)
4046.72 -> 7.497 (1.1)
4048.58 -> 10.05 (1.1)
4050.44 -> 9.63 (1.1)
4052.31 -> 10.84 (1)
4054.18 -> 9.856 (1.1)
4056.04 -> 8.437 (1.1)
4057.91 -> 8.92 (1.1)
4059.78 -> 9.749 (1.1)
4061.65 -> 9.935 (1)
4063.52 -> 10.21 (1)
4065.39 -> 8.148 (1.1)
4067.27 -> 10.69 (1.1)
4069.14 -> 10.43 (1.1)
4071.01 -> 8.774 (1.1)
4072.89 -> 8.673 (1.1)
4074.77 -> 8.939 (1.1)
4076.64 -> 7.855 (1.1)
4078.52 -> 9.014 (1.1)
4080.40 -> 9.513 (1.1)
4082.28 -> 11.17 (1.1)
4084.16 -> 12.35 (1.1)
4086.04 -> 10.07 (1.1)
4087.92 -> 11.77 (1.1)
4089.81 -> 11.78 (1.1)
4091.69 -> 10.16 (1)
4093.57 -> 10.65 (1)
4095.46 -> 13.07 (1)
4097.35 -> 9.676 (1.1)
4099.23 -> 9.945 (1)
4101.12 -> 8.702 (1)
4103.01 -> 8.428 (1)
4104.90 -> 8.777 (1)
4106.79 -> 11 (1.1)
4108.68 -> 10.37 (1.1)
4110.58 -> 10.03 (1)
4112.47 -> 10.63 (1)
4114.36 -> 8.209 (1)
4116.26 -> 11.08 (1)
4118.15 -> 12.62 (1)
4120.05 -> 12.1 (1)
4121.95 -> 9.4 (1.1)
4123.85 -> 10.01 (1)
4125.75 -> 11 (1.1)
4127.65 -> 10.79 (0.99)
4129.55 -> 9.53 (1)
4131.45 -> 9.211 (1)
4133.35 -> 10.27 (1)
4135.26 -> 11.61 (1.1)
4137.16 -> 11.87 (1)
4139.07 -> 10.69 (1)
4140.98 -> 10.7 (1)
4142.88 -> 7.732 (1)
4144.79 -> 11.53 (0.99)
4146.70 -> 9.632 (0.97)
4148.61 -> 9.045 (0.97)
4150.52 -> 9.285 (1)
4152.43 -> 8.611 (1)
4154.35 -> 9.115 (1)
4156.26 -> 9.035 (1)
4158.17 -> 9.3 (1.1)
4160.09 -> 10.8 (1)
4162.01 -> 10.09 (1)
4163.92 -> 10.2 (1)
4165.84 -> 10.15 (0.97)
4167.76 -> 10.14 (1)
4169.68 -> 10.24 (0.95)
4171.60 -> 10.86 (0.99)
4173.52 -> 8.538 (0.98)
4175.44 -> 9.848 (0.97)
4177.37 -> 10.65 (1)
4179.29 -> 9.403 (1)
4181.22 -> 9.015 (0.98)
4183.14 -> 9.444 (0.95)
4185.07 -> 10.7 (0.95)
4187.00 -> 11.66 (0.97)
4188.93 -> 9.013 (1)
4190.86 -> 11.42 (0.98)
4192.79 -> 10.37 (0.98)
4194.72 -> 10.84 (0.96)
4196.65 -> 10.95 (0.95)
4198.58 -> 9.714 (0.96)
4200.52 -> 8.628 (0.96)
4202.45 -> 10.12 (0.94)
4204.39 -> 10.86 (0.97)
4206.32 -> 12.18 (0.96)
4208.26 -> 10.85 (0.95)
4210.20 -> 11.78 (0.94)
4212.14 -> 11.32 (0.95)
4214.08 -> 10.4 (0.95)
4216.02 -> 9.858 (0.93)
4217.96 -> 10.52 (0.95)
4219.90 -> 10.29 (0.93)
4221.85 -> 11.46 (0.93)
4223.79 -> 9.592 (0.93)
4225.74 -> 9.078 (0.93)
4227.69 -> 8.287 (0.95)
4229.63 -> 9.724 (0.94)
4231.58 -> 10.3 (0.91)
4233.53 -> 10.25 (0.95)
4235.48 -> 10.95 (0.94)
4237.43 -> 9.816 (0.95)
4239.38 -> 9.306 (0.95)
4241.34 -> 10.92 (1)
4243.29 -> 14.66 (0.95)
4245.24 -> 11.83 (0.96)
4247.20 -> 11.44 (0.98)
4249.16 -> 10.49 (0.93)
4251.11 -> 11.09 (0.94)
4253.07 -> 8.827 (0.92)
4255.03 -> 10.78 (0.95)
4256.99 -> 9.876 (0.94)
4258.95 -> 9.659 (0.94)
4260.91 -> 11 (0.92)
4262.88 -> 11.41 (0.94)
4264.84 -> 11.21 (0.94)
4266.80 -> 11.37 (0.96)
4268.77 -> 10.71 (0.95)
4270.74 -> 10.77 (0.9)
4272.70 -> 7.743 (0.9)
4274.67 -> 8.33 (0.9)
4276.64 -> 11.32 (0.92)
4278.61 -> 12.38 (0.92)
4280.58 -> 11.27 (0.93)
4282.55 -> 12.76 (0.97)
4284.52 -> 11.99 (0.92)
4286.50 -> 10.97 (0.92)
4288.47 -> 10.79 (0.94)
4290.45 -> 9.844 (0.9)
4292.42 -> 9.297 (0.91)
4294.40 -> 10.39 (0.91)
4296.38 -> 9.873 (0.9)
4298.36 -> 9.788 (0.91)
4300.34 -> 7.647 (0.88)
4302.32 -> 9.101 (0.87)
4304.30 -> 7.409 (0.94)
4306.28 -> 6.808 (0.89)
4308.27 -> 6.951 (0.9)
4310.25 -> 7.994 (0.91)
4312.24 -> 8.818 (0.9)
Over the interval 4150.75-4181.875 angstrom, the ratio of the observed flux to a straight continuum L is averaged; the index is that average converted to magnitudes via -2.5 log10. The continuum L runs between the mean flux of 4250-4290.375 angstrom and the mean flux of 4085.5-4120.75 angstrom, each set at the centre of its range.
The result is 0.09 mag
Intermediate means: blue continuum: 10.5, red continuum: 10.7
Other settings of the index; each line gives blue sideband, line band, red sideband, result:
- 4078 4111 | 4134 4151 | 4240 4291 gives 0.028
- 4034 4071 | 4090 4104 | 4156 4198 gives -0.033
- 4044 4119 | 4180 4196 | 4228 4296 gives 0.005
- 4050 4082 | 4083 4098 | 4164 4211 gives -0.169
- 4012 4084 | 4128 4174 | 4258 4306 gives 0.011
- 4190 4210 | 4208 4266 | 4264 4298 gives 0.007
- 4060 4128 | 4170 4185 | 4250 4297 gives 0.063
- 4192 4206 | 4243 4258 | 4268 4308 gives -0.092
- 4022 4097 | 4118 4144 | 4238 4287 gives -0.015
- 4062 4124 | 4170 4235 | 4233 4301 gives 0.019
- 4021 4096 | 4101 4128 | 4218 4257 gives -0.008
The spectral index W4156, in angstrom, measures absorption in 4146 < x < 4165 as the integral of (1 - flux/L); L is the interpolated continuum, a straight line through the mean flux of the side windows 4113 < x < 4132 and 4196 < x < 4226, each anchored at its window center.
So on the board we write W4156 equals 1.7 angstrom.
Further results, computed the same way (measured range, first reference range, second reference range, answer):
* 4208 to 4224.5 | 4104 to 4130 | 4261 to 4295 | -0.1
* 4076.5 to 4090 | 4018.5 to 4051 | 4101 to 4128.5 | -0.4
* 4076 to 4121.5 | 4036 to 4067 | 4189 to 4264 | -2.1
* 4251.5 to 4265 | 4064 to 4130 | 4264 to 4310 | -0.6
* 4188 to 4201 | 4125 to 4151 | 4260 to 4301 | 0.2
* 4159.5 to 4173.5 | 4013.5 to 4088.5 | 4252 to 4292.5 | 0.1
